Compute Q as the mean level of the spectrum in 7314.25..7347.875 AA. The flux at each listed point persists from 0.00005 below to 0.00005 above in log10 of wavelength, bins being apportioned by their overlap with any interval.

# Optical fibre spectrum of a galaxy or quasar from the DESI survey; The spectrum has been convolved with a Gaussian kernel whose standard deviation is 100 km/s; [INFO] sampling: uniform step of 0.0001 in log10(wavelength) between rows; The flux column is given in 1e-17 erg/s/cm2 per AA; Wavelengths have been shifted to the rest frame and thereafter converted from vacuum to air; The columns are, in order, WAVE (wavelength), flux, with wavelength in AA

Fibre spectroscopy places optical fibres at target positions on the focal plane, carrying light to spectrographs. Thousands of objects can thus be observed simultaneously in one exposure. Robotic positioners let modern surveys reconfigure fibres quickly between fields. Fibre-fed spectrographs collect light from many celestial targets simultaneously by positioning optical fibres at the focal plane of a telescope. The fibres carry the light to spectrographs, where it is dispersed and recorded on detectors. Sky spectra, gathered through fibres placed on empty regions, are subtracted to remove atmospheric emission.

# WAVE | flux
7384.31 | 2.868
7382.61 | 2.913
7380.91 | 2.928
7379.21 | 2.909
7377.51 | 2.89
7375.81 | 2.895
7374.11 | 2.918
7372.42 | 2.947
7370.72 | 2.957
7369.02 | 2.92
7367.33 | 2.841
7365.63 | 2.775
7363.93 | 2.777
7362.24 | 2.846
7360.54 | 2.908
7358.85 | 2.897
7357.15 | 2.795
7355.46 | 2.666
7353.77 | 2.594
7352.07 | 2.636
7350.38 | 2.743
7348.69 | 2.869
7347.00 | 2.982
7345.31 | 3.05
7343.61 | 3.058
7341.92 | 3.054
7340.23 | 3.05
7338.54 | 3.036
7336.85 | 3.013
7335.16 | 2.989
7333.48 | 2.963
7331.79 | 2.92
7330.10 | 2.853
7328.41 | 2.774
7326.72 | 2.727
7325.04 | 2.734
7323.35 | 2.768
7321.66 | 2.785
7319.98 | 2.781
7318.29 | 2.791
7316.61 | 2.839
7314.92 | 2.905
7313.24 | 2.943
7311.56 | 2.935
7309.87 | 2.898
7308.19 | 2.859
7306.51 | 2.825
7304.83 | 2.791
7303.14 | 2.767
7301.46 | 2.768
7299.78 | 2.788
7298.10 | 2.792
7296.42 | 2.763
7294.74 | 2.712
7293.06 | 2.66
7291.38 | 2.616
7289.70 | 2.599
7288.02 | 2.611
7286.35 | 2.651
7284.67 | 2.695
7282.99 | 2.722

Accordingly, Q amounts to 2.9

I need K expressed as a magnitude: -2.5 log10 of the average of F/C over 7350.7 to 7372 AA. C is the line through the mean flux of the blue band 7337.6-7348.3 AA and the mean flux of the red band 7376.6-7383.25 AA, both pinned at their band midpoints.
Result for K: 0.06 mag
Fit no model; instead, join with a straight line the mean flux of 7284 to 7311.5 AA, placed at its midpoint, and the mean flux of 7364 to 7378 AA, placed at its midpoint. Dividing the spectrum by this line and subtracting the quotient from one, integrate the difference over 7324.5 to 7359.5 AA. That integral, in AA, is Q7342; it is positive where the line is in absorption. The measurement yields -0.6 AA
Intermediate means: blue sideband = 2.74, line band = 2.88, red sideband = 2.89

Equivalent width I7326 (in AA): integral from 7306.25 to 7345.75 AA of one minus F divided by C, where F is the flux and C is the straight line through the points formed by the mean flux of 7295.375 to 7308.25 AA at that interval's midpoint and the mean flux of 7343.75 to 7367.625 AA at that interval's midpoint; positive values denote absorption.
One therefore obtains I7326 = -1.34 AA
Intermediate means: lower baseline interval 2.79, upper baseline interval 2.82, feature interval 2.9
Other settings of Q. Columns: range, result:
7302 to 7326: 2.83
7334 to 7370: 2.88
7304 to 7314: 2.88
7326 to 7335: 2.86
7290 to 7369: 2.84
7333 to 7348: 3.02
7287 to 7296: 2.65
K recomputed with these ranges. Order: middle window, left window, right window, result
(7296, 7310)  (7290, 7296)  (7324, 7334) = -0.04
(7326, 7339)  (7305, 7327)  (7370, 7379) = -0.02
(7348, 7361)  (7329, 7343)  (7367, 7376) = 0.07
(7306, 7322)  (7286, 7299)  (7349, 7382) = -0.05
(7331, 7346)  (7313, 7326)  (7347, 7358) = -0.09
